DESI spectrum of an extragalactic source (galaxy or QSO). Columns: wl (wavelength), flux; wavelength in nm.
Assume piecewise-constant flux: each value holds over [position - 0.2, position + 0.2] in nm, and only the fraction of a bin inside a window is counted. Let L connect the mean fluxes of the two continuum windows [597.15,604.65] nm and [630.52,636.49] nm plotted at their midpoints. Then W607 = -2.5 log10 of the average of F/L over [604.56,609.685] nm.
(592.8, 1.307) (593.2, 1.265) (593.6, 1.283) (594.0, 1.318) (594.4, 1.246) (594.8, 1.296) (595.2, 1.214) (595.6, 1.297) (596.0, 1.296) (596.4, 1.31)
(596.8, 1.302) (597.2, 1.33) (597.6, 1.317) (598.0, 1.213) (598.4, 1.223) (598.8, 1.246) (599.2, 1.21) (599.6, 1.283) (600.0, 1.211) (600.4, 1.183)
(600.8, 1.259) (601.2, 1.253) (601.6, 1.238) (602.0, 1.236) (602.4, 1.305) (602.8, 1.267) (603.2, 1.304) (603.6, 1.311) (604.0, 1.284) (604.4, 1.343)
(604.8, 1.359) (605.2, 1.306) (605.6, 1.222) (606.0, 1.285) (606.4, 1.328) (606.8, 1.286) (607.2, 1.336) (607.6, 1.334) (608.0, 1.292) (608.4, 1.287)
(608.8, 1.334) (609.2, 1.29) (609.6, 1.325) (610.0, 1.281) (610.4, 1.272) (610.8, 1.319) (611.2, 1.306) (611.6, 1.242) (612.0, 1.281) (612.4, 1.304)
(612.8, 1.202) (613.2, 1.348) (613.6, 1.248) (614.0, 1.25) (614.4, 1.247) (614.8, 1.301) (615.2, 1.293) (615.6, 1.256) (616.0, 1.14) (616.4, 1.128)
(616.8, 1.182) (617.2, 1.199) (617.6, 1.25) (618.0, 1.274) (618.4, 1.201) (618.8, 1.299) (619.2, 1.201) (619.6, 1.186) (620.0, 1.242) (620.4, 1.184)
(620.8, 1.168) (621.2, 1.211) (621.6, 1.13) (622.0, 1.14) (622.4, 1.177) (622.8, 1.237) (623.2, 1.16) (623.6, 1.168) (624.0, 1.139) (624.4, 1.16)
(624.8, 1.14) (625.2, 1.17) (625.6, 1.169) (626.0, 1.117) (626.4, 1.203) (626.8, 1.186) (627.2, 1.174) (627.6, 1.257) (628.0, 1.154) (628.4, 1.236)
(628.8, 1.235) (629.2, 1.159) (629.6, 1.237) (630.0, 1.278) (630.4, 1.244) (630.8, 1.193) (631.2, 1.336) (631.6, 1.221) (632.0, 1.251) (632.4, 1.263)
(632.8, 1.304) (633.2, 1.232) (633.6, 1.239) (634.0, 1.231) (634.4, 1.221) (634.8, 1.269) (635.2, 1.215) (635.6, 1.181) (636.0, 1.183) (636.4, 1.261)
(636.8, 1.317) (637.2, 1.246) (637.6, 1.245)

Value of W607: -0.040 mag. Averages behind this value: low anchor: 1.26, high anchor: 1.24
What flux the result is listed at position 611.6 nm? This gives 1.242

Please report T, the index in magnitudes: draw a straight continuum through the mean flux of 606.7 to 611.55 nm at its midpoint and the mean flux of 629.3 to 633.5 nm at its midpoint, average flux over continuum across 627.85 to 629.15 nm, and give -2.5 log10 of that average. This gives 0.05 mag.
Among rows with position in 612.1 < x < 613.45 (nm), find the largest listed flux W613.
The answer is 1.348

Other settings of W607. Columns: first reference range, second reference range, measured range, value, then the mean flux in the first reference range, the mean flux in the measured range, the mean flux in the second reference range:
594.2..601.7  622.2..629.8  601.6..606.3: -0.04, 1.26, 1.29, 1.18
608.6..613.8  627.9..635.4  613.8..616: 0.02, 1.29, 1.26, 1.24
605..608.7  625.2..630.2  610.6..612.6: -0.01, 1.3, 1.29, 1.2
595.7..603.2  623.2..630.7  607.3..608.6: -0.06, 1.26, 1.31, 1.19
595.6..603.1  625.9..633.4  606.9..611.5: -0.05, 1.26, 1.31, 1.23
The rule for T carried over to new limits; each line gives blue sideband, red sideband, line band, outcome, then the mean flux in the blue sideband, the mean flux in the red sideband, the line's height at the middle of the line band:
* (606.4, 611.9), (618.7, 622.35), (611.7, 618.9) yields 0.00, 1.3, 1.19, 1.24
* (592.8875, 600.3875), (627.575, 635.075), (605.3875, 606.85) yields -0.02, 1.27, 1.24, 1.26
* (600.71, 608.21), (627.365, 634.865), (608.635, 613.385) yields -0.01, 1.29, 1.24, 1.28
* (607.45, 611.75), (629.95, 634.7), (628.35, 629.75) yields 0.04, 1.3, 1.25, 1.26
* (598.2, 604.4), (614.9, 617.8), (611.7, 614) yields -0.05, 1.26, 1.21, 1.22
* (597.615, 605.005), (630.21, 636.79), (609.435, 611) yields -0.03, 1.26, 1.24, 1.26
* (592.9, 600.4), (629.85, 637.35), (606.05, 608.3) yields -0.04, 1.27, 1.25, 1.26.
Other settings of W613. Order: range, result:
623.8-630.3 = 1.278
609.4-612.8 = 1.325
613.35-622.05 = 1.301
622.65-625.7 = 1.237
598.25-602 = 1.283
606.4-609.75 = 1.336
